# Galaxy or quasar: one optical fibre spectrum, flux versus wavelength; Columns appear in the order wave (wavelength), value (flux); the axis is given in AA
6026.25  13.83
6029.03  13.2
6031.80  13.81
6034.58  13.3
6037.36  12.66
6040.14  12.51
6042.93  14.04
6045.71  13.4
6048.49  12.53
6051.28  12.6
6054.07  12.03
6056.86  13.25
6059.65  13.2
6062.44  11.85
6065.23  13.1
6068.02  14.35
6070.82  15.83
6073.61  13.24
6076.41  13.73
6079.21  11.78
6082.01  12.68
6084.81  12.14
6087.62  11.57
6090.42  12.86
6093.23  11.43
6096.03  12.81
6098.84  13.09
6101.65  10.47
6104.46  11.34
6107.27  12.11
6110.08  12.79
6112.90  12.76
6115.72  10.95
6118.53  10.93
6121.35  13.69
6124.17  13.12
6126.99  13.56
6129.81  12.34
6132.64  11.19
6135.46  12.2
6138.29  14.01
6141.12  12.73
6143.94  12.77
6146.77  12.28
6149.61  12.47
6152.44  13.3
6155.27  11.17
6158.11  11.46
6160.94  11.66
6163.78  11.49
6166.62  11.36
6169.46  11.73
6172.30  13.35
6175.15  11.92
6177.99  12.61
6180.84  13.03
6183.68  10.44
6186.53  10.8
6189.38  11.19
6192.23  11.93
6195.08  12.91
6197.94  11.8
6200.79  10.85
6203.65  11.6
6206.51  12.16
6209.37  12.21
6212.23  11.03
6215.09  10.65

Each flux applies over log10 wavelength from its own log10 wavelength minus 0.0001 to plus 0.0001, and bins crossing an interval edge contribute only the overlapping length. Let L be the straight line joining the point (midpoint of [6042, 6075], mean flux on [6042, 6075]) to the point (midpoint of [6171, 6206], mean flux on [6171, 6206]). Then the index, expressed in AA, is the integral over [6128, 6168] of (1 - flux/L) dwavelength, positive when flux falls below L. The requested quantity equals 0.4 AA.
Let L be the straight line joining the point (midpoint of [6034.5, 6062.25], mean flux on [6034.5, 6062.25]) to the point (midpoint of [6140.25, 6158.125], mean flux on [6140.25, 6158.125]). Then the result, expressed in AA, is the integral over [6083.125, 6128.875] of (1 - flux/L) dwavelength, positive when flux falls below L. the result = 1.3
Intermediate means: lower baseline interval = 12.9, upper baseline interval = 12.4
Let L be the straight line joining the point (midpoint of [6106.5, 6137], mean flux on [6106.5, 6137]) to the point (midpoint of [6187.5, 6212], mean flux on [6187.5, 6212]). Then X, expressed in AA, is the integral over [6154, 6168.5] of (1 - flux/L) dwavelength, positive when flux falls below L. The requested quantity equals 0.74 AA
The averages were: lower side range 12.3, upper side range 11.8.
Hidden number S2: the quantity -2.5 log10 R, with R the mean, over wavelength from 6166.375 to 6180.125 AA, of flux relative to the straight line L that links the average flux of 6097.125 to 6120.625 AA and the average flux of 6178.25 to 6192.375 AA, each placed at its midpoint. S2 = -0.07 mag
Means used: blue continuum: 11.9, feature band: 12.3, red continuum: 11.5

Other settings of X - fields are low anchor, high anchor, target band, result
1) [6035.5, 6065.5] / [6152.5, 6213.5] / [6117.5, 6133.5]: -0.4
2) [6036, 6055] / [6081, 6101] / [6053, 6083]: -1.5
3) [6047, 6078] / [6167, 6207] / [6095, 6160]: 1.0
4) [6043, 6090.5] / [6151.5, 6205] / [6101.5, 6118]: 1.0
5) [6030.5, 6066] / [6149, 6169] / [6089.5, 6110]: 0.6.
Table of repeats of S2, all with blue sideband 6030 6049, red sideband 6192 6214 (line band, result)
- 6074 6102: 0.04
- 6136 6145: -0.07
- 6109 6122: 0.04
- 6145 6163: 0.01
